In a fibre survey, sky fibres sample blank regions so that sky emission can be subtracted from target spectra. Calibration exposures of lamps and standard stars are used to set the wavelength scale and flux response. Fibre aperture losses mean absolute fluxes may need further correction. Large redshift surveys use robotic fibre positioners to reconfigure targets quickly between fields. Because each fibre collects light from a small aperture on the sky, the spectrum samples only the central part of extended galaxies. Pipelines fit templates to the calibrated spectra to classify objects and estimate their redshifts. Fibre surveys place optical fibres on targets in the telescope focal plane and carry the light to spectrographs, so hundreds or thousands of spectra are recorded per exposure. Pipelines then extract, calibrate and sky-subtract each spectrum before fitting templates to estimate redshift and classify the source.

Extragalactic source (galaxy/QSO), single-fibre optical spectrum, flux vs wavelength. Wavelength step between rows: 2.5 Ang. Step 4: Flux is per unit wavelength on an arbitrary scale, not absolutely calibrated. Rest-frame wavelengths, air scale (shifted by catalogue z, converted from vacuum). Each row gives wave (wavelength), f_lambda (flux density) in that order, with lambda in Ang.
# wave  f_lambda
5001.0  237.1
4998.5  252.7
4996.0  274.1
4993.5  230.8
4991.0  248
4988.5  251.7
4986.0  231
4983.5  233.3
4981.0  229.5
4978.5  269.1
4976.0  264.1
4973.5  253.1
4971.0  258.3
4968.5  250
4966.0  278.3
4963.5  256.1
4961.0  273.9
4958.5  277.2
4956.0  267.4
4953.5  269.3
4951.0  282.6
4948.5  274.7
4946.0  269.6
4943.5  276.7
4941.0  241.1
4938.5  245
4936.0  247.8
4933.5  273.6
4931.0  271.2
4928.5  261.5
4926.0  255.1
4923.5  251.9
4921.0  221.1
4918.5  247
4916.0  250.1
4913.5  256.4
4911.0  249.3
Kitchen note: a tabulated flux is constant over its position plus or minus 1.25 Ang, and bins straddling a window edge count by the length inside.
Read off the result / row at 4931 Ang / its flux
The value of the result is 271.2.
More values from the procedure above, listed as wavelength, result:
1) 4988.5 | 251.7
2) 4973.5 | 253.1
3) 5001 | 237.1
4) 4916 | 250.1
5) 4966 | 278.3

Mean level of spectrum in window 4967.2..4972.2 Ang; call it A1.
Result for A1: 254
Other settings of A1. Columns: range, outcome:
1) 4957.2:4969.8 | 267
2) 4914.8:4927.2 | 245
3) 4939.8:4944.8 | 259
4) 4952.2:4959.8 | 271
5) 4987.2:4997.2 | 251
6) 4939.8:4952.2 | 269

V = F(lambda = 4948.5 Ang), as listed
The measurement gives 274.7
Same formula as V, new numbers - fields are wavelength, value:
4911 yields 249.3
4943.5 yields 276.7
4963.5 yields 256.1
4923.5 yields 251.9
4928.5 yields 261.5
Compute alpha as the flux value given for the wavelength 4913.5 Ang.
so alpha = 256.4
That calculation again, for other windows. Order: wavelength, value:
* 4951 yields 282.6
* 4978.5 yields 269.1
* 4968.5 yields 250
